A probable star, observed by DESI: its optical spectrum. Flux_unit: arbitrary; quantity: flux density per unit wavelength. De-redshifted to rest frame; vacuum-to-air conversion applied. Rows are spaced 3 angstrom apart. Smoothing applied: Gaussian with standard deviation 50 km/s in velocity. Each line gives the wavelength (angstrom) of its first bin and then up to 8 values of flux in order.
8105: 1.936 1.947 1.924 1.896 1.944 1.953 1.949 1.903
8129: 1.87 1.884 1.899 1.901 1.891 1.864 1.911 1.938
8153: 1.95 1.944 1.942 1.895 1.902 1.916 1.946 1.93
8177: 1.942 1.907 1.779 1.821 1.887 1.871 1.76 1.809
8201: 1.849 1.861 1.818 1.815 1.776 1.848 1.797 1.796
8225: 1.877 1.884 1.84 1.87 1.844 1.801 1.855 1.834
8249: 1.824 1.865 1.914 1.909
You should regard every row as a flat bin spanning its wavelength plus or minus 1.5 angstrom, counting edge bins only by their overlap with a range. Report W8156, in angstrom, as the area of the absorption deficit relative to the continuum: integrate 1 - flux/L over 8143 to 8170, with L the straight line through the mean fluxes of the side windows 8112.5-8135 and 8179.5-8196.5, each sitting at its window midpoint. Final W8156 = -0.68 angstrom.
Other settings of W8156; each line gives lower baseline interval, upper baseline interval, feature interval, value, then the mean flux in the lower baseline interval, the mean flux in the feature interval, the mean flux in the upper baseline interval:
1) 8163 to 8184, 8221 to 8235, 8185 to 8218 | 0.90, 1.91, 1.83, 1.85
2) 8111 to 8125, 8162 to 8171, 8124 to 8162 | 0.29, 1.93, 1.91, 1.91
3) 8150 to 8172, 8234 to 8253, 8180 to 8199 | 0.69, 1.93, 1.83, 1.84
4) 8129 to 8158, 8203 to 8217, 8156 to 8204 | -0.47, 1.91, 1.88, 1.82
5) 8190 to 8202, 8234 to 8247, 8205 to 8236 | -0.02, 1.82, 1.83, 1.84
